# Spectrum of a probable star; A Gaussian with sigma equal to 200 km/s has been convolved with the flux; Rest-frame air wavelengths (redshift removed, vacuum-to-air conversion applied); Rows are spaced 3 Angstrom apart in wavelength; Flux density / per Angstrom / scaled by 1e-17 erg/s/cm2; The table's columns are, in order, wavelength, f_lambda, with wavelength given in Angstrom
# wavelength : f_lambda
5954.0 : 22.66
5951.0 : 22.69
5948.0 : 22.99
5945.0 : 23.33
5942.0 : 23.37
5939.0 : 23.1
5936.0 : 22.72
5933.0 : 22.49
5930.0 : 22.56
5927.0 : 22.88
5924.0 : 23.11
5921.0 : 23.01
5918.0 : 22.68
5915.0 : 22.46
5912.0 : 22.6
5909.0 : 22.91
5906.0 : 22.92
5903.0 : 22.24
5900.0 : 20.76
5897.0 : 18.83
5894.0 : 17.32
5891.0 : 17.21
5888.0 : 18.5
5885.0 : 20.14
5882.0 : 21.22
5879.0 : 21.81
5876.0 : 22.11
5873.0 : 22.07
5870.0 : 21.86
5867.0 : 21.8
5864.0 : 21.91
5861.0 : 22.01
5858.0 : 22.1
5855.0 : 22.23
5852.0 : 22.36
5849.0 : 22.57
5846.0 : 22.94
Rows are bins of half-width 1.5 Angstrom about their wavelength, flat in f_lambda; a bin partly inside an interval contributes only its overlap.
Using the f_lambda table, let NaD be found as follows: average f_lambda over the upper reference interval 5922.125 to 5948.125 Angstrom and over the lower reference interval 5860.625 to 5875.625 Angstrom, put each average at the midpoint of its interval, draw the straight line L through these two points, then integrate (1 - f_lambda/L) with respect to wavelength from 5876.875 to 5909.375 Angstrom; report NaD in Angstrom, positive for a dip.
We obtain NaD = 2.9 Angstrom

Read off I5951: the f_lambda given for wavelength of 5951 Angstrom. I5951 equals 22.69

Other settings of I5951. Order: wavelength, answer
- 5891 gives 17.21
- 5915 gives 22.46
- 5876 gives 22.11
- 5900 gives 20.76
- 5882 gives 21.22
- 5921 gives 23.01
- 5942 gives 23.37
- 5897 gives 18.83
